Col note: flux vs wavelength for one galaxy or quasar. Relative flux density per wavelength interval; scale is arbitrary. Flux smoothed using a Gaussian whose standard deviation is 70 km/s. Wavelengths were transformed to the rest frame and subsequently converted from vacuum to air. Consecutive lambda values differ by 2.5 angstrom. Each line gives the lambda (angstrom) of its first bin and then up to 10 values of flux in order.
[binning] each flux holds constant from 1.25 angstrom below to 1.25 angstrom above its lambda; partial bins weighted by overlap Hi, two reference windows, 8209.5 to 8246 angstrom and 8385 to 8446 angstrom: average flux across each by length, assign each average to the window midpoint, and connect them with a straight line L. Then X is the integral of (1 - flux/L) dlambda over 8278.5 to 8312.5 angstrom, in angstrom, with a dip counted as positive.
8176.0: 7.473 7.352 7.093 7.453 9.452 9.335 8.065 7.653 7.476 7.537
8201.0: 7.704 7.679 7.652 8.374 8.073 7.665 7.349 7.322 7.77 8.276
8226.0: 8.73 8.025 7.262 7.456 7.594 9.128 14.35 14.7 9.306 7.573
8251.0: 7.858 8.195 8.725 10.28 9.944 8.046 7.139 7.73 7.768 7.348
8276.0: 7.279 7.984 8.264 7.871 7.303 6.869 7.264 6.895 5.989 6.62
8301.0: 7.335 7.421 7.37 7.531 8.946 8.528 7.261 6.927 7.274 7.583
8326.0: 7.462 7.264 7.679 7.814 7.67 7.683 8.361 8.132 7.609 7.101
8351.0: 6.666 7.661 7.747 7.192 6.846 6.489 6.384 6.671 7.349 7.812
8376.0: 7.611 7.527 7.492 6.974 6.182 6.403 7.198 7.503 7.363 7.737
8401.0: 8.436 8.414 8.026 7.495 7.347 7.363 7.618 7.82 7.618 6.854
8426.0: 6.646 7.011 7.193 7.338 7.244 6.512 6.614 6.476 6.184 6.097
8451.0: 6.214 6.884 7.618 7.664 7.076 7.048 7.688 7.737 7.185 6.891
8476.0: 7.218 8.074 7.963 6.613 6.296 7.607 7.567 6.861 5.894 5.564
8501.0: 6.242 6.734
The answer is 3.61 angstrom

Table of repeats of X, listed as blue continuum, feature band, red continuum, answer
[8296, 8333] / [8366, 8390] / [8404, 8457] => 0.6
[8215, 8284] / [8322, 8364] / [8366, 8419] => 1.8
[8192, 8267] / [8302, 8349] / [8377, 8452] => 0.8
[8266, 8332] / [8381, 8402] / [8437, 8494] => 0.0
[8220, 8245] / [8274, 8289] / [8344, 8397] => 1.7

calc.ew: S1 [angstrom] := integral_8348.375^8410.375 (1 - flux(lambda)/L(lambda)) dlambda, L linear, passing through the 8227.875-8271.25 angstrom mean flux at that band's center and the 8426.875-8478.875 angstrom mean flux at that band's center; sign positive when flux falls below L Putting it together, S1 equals 3.5 angstrom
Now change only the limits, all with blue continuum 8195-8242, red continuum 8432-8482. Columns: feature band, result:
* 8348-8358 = 0.3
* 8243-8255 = -1.7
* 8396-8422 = -1.7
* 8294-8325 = 1.4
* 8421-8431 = 0.3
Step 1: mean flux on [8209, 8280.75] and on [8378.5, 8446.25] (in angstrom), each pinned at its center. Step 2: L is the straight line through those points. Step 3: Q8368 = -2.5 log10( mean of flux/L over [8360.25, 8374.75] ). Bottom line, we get 0.10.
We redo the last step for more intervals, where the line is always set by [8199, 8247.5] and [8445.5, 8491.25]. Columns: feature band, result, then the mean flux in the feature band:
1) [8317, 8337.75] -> 0.08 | 7.46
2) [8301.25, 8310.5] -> 0.08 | 7.55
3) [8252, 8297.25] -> 0.07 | 7.83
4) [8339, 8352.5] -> 0.04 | 7.58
